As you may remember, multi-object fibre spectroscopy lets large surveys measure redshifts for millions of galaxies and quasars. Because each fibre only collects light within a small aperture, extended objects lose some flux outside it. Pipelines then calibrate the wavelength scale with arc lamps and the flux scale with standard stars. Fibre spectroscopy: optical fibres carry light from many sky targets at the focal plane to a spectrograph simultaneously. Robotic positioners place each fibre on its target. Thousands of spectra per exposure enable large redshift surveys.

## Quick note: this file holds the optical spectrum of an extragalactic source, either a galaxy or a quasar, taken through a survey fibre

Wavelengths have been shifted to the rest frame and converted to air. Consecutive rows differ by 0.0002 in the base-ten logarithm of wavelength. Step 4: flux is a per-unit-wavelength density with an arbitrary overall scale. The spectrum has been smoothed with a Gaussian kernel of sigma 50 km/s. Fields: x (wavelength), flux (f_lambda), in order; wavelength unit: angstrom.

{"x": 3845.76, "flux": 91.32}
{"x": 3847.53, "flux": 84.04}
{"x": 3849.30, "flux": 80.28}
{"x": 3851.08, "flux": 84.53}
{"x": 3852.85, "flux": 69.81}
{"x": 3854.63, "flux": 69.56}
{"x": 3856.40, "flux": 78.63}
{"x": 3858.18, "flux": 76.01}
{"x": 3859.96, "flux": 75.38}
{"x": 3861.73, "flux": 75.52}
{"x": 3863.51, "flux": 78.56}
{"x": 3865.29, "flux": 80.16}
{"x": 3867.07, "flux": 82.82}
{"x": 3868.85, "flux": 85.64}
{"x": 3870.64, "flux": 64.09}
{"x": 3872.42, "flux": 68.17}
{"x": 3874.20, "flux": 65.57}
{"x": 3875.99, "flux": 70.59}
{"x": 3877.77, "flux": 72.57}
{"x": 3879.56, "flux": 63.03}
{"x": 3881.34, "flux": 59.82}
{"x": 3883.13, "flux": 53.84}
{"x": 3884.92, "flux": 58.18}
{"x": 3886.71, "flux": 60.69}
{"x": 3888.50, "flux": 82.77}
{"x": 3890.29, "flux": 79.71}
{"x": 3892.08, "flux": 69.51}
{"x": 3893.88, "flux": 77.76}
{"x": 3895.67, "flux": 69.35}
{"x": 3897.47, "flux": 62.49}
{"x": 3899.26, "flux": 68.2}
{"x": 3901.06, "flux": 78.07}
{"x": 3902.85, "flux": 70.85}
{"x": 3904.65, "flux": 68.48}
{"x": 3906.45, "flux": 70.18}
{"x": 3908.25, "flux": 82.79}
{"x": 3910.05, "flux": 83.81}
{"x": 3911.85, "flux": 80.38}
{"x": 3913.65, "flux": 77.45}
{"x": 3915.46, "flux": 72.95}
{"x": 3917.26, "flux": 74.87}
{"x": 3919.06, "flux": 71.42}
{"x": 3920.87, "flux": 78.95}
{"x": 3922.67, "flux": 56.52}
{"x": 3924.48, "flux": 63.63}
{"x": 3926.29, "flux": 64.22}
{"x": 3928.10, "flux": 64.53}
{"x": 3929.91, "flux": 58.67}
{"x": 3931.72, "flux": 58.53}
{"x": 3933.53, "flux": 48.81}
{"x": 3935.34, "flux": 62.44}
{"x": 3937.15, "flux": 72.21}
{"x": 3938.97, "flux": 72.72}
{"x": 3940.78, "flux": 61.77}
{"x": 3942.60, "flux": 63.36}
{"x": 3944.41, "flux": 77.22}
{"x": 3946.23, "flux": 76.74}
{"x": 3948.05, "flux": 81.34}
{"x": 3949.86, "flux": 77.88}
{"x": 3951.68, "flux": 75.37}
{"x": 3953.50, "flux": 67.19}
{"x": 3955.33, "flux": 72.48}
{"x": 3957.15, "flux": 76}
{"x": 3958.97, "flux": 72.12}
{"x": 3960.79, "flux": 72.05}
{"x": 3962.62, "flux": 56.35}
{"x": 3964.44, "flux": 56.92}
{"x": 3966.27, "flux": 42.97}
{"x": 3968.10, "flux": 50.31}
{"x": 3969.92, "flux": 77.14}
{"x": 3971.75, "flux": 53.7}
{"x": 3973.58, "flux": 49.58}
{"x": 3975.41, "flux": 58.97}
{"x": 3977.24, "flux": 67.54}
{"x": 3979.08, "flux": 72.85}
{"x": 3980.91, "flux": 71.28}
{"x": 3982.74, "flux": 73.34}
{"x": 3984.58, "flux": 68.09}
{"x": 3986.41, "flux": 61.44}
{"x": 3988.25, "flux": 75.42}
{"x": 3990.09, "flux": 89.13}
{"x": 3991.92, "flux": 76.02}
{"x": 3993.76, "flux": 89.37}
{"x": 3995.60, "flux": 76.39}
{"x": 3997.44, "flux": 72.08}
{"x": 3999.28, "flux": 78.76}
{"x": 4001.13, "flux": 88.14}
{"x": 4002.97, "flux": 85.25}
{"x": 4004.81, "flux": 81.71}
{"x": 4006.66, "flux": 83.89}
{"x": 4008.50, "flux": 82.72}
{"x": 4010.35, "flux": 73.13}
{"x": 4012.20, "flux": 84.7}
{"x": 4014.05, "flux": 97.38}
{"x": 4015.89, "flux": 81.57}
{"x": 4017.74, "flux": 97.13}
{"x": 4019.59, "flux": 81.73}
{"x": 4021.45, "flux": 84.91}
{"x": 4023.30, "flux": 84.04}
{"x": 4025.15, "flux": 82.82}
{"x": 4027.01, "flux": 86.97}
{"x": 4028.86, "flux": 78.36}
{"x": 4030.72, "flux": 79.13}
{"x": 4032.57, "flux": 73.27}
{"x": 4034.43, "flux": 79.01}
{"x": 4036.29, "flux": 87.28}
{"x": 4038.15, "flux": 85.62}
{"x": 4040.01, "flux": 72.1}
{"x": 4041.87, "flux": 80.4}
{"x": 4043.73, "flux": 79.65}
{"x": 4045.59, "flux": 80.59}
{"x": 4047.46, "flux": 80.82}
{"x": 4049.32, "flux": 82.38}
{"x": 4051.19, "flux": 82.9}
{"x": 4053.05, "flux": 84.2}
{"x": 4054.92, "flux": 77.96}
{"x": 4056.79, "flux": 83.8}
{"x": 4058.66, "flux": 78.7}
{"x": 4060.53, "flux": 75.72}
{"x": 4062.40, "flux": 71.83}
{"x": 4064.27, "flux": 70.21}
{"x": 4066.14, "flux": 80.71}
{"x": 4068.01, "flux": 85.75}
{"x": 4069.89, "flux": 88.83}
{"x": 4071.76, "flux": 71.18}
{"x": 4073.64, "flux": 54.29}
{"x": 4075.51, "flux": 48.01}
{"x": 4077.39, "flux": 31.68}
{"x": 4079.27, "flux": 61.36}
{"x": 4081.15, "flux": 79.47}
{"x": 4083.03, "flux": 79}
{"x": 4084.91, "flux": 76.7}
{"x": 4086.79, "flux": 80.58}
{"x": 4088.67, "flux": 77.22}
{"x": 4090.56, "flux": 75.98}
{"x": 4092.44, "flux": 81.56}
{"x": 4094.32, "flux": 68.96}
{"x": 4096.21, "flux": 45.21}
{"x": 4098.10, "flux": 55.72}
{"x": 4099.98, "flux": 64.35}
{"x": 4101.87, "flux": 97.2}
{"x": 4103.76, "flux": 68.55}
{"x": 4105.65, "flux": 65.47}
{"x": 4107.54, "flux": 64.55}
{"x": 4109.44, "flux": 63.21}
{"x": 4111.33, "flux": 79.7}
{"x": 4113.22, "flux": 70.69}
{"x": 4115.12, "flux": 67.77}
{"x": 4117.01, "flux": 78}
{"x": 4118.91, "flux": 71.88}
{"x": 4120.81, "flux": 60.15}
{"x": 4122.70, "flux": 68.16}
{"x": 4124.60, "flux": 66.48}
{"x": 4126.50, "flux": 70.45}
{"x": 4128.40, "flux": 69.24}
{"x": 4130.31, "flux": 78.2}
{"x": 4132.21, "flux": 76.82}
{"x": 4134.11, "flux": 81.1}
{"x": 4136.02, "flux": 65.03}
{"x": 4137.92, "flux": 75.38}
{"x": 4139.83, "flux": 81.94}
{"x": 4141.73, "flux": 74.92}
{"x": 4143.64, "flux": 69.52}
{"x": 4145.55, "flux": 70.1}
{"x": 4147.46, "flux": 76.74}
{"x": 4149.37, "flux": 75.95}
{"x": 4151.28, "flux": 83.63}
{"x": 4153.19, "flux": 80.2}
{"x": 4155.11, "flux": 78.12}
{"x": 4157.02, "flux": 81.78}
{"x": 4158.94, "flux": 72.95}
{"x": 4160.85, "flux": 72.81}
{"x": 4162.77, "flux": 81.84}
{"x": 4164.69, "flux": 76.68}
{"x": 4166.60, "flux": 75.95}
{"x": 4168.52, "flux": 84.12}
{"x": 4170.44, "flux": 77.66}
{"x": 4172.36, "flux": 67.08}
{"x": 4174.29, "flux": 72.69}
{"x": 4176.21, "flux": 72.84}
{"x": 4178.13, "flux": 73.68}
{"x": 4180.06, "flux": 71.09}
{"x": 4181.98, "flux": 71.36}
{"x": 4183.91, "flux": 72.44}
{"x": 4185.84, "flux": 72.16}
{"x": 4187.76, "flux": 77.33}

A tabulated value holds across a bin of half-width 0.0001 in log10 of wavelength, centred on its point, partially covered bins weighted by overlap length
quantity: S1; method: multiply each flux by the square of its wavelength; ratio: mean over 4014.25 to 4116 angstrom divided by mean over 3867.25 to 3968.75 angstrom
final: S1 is 1.18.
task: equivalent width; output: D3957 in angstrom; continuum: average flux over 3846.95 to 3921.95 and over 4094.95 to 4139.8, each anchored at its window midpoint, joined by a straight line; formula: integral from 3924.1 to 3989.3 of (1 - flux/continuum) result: 5.5 angstrom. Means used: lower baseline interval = 73.2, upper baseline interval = 70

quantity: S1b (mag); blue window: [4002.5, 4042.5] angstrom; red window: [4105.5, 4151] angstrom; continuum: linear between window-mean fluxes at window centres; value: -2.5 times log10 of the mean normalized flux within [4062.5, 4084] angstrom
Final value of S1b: 0.14 mag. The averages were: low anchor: 82.9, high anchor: 72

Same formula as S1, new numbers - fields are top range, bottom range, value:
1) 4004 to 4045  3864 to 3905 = 1.26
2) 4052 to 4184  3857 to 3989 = 1.16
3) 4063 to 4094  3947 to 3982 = 1.15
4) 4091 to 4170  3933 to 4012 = 1.11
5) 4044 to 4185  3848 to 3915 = 1.13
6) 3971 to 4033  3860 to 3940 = 1.17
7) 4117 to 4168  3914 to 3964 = 1.20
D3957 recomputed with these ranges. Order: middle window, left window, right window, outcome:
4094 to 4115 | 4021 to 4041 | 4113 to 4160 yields 2.34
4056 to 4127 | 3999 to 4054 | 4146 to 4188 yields 8.08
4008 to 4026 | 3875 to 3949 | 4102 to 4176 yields -3.45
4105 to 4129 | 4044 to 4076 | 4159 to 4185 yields 2.13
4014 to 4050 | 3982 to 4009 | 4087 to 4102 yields -3.29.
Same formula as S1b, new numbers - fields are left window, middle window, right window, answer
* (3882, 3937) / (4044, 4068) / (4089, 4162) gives -0.12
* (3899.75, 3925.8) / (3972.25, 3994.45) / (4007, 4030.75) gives 0.15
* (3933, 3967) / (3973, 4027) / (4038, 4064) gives -0.07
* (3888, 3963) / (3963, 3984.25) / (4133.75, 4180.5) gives 0.17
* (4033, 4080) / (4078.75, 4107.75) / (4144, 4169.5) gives 0.06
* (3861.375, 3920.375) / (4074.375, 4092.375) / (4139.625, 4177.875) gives 0.10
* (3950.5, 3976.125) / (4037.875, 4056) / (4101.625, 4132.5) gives -0.19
